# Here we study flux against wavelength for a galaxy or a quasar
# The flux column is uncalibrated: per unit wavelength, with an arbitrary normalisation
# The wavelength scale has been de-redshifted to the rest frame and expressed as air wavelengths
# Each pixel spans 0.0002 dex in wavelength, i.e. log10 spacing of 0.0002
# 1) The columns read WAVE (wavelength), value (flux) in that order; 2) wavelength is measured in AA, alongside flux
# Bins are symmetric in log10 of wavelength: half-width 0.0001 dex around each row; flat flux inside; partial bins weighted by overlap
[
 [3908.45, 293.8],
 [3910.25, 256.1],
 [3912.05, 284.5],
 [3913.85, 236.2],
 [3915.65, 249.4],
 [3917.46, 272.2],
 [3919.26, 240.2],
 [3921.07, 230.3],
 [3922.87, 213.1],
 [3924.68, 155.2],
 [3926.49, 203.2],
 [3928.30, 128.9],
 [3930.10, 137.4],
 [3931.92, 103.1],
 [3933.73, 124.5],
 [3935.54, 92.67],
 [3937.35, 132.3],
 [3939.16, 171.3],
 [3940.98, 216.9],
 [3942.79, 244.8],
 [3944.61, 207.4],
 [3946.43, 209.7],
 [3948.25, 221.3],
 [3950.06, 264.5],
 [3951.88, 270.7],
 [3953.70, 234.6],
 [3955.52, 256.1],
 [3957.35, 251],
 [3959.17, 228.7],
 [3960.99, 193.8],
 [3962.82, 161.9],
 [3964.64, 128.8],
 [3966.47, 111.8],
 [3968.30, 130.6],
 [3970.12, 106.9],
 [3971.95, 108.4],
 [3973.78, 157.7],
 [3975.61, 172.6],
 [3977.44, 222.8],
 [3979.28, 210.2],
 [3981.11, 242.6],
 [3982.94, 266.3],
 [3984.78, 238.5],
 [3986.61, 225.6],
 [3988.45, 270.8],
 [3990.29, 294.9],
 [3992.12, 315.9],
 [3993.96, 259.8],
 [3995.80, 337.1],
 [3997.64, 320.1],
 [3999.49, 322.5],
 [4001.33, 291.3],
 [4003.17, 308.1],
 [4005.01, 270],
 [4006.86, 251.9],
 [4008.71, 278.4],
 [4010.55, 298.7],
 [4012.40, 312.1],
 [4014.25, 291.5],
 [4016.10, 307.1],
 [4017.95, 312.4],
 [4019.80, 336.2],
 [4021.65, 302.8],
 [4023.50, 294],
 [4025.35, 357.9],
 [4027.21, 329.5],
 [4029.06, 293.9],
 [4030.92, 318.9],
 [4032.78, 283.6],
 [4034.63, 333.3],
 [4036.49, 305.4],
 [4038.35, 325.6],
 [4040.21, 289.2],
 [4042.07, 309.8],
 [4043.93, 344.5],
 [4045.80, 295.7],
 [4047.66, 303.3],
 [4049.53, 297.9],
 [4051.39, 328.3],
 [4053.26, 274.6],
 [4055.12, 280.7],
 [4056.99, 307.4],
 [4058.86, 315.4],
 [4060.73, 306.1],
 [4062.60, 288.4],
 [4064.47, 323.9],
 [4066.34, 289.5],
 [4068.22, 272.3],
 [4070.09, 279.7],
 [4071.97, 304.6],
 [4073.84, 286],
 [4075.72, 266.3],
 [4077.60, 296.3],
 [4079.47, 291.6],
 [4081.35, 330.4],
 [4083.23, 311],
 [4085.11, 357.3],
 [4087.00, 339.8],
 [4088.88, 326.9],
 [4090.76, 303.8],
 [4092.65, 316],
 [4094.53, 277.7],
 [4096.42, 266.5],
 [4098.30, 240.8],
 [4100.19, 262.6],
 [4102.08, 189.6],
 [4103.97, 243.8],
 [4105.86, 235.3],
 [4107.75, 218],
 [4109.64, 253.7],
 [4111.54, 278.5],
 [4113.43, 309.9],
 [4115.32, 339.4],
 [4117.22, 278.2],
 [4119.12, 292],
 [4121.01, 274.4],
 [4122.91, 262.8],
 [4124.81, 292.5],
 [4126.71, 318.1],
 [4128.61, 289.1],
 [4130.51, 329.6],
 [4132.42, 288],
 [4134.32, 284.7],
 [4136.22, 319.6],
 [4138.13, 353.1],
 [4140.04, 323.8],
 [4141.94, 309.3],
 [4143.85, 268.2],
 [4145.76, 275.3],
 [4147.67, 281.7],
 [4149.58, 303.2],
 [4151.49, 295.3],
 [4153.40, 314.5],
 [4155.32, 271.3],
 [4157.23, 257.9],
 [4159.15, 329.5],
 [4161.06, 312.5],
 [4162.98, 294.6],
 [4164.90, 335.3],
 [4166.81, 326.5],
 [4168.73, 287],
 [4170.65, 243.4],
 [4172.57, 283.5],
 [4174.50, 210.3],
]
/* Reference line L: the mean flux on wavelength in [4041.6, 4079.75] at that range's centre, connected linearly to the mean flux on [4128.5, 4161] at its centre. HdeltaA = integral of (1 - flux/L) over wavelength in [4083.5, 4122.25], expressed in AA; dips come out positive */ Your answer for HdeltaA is 2.4 AA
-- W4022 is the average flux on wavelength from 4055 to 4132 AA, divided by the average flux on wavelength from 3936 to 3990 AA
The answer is 1.4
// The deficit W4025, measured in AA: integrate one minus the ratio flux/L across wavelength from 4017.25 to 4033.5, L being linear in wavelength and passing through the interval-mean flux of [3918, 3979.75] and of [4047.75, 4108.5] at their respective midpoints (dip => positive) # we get -4.56 AA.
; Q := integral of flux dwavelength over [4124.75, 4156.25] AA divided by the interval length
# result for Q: 301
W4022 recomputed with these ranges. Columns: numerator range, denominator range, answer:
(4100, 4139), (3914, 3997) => 1.37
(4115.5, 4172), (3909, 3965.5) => 1.45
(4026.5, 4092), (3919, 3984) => 1.63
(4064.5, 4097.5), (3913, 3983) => 1.57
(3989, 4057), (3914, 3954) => 1.55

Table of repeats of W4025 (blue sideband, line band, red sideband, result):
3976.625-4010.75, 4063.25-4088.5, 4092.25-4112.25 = -4.67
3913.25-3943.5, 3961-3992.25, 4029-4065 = 5.45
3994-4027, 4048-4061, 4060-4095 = 0.12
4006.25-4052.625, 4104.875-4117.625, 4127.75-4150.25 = 1.29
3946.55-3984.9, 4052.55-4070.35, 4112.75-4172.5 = -2.97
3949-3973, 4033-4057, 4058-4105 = -4.33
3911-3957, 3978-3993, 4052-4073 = -0.98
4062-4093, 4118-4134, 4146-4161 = 0.26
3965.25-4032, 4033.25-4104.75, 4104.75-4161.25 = -4.97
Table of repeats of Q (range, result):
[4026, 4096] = 305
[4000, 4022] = 297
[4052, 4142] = 292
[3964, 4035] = 262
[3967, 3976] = 132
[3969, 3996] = 225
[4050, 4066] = 303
